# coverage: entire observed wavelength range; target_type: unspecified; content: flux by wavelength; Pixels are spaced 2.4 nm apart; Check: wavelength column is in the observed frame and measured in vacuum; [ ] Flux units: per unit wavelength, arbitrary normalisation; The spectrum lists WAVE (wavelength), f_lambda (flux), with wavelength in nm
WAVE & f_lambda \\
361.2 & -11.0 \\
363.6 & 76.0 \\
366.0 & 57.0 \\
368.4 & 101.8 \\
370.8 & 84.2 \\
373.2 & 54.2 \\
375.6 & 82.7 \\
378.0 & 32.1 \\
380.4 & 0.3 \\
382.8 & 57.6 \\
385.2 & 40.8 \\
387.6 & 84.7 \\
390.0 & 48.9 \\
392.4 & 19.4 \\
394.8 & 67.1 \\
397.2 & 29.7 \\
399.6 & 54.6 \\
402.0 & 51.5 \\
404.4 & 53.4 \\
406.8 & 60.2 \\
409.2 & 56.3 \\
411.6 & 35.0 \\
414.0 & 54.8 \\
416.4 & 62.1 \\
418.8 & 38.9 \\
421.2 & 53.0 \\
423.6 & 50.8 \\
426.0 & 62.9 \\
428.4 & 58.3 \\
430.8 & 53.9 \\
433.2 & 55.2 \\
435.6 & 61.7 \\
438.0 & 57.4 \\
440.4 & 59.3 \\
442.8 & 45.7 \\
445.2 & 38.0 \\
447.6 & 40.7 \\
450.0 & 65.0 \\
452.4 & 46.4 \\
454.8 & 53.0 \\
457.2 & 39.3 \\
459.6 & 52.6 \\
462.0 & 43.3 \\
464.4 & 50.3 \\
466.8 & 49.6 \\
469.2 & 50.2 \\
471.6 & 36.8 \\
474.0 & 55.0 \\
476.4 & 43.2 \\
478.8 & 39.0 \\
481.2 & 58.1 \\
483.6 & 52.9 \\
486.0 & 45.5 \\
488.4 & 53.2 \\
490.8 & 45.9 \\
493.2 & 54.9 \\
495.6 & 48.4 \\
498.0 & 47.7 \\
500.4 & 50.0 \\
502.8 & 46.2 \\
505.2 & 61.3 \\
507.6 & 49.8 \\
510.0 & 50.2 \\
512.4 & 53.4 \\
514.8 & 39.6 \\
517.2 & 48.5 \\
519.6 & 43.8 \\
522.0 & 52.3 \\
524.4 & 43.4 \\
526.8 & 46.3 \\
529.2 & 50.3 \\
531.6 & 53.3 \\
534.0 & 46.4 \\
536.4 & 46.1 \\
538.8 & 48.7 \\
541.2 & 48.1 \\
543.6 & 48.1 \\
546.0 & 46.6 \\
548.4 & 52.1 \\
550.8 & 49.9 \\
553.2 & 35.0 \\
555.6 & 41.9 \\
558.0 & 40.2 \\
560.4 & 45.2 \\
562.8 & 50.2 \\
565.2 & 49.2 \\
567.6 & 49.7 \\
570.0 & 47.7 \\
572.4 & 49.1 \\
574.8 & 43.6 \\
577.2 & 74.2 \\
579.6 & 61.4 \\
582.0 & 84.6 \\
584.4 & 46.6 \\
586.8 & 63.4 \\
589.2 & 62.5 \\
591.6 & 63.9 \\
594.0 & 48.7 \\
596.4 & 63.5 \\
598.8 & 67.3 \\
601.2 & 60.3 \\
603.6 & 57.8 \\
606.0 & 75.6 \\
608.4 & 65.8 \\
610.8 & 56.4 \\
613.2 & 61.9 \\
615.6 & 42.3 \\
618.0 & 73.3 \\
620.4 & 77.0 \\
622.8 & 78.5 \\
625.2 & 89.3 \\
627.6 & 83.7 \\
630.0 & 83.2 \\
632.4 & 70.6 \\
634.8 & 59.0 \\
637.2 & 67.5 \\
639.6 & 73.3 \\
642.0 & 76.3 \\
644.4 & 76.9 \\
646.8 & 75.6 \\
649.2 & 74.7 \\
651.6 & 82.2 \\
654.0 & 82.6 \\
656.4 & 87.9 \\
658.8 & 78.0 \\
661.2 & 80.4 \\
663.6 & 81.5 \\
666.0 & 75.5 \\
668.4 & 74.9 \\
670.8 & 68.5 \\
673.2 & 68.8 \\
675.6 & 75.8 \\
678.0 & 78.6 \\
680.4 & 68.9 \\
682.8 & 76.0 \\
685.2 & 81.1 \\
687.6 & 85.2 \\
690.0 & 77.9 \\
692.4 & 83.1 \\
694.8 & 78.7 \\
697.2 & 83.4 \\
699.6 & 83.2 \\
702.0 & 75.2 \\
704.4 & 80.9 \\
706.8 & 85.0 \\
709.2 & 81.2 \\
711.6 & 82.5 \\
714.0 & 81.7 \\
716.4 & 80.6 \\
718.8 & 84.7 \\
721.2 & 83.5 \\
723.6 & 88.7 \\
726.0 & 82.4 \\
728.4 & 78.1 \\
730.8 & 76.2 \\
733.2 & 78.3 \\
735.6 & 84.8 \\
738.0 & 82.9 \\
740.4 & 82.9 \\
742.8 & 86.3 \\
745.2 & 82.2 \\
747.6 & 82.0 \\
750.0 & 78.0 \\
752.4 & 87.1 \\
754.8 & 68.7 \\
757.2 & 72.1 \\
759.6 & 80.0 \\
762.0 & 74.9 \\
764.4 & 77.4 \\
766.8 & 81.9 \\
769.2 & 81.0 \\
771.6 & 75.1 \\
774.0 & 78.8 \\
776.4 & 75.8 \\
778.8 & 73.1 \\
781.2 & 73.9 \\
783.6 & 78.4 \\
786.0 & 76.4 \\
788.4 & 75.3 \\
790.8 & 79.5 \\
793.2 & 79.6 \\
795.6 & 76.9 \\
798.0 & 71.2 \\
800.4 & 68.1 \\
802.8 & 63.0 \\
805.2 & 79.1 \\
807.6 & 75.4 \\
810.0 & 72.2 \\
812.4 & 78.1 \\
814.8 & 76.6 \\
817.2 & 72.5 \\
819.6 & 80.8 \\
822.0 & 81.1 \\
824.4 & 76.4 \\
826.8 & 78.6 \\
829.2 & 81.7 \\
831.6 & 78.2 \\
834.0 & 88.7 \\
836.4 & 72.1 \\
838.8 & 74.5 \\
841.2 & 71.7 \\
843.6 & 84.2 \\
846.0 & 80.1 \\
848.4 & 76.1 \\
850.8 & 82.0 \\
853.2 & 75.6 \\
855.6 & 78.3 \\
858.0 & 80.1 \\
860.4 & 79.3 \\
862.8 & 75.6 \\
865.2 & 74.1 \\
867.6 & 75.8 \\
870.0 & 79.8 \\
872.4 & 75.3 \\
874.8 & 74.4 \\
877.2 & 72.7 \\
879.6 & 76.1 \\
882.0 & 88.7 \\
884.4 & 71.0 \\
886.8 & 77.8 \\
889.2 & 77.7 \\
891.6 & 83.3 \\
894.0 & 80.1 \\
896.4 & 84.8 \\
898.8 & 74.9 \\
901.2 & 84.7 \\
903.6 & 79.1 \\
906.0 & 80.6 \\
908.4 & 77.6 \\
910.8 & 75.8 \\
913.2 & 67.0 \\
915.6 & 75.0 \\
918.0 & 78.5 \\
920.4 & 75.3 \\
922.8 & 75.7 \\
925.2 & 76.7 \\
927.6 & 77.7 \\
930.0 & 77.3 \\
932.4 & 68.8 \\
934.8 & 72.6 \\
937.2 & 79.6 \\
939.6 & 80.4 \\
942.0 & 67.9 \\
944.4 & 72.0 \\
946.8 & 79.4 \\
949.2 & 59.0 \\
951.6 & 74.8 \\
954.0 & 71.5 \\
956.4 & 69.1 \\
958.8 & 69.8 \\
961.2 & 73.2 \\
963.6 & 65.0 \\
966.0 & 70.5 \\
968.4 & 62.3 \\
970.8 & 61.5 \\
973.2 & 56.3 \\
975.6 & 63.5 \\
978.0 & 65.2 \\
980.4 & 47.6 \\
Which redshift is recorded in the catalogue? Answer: 0.55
